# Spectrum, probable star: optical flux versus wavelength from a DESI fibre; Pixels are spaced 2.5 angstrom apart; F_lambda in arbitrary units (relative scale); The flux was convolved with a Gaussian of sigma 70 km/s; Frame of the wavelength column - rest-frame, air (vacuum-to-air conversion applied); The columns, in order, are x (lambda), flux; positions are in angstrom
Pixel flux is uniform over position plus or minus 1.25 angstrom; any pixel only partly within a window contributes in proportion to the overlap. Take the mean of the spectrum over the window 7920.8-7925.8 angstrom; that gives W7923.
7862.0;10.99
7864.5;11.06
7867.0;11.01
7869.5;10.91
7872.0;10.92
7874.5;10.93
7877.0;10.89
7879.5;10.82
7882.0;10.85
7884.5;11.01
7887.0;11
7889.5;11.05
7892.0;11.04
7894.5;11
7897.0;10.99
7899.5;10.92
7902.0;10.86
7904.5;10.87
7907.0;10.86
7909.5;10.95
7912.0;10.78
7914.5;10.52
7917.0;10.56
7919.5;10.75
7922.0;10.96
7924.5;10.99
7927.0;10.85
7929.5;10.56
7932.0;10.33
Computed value 11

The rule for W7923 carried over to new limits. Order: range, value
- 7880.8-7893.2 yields 11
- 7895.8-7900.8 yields 11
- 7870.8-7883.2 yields 10.9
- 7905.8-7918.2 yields 10.7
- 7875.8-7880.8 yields 10.9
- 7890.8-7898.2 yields 11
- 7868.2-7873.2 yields 10.9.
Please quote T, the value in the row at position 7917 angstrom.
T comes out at 10.56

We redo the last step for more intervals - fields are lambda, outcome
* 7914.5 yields 10.52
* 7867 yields 11.01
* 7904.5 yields 10.87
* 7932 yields 10.33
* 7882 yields 10.85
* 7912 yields 10.78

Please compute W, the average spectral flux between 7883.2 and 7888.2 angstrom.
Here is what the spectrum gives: 11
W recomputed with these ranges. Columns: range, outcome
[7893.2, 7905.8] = 10.9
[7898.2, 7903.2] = 10.9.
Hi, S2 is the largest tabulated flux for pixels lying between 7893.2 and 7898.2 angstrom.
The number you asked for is 11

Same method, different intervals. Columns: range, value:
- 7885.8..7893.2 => 11.05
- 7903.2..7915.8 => 10.95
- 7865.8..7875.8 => 11.01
